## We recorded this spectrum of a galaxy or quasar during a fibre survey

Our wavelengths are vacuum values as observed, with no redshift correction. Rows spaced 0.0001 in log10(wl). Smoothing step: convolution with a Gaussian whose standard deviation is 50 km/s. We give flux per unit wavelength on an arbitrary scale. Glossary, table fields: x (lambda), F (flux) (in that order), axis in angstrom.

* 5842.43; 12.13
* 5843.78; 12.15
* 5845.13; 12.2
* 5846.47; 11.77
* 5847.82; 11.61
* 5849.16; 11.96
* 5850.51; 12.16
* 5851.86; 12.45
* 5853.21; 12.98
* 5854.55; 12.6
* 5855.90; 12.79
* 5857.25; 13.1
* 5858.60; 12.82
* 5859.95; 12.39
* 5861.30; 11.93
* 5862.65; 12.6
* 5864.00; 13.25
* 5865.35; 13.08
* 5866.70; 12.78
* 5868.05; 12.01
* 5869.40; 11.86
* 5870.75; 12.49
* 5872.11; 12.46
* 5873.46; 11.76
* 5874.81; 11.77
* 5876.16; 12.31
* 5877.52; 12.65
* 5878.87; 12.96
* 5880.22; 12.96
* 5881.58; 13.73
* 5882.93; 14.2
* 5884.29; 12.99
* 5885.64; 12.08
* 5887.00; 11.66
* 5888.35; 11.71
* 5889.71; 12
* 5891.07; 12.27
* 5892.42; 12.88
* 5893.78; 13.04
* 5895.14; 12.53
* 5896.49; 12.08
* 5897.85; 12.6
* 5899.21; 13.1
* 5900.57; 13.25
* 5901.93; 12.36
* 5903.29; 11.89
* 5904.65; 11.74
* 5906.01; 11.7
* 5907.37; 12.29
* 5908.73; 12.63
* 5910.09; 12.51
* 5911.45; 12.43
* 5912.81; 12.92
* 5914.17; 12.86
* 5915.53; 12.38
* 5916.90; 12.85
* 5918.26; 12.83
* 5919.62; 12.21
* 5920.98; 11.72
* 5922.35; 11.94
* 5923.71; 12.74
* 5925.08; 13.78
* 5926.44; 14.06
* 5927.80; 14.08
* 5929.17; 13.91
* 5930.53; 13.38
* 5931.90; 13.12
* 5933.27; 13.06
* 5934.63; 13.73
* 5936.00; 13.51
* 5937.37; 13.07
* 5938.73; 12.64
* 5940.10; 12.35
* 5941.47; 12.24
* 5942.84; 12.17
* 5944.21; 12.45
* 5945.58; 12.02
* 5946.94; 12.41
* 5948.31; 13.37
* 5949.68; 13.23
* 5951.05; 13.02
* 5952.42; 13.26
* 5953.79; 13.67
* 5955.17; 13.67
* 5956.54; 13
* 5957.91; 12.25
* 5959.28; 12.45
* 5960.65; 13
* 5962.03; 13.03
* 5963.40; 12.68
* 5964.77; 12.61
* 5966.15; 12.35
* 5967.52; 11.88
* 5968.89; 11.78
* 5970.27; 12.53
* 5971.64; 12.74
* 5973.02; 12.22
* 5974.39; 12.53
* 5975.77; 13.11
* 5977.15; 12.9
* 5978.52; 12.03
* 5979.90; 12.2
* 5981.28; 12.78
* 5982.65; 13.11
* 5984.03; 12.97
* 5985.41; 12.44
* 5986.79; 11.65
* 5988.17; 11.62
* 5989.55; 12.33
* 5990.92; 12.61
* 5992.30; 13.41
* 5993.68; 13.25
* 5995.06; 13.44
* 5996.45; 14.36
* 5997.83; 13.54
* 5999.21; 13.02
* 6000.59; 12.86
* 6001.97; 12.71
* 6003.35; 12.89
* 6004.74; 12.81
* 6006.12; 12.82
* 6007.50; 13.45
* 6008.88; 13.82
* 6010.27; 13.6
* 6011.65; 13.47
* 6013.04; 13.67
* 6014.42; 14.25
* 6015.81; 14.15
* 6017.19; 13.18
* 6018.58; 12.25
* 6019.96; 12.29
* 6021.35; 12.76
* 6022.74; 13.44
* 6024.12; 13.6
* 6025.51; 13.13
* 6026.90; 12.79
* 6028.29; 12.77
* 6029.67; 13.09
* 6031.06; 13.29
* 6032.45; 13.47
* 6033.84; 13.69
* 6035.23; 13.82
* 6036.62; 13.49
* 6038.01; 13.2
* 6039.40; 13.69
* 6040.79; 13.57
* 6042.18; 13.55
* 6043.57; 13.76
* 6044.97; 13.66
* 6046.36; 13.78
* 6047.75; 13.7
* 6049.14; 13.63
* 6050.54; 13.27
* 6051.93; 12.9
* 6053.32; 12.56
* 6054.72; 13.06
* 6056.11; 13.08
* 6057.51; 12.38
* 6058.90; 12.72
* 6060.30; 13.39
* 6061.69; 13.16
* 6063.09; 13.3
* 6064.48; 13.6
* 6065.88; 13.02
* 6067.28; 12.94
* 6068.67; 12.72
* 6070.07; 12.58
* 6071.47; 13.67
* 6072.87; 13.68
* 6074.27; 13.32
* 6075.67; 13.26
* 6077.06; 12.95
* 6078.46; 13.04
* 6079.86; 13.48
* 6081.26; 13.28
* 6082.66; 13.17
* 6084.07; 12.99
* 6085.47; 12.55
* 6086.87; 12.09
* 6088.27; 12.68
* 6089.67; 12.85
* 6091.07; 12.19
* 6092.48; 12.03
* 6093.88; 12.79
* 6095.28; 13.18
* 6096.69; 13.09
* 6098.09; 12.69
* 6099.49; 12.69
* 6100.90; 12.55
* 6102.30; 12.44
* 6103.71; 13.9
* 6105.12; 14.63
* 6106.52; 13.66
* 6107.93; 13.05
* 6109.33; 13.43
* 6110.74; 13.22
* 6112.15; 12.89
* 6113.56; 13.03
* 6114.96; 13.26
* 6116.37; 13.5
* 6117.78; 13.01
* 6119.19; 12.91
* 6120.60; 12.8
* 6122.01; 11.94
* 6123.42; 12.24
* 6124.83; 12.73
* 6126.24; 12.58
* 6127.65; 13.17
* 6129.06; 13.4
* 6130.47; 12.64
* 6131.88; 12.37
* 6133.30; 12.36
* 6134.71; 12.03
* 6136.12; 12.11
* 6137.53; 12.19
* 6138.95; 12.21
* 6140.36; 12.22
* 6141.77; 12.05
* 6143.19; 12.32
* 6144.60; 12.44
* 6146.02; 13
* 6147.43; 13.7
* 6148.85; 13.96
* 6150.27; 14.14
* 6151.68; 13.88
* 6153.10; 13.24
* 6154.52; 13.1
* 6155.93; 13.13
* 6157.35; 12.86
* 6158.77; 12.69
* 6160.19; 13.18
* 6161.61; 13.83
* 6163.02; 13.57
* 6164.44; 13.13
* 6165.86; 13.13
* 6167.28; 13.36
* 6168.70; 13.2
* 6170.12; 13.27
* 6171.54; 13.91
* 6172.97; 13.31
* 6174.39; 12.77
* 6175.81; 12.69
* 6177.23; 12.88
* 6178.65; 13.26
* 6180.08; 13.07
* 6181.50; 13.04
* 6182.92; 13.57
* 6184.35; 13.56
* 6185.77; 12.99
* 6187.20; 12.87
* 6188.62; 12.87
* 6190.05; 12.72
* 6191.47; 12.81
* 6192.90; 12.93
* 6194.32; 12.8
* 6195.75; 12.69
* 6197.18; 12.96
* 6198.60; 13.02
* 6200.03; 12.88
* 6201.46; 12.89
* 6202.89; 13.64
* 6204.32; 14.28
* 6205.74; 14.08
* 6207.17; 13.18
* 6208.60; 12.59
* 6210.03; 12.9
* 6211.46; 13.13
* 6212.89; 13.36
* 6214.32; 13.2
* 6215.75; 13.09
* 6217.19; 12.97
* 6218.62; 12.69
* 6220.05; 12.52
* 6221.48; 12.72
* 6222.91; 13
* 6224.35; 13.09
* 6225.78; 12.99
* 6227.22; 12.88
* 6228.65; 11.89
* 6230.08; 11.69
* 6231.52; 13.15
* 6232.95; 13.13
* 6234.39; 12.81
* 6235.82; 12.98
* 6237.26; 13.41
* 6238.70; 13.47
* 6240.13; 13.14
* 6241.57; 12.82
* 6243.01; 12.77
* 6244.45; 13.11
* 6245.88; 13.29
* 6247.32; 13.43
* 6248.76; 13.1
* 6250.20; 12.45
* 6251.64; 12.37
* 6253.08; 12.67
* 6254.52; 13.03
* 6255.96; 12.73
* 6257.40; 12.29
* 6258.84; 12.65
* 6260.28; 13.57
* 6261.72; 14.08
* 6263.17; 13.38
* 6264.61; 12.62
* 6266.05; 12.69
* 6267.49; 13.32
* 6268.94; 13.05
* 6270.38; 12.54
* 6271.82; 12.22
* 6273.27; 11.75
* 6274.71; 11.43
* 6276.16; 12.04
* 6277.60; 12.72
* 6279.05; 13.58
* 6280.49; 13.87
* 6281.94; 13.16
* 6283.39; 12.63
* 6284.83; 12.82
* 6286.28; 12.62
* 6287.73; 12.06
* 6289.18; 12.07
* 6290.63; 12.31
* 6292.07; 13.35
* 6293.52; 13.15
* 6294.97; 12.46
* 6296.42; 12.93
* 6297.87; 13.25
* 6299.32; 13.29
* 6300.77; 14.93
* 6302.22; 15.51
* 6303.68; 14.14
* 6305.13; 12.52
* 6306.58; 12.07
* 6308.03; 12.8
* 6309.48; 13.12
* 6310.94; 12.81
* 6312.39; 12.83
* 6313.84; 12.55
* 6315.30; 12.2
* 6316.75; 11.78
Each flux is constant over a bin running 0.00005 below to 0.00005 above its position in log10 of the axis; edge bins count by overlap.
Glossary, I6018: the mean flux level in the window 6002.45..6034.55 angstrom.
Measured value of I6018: 13.2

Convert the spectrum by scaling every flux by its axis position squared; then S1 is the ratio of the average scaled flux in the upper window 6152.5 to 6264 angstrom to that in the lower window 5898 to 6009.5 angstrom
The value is 1.11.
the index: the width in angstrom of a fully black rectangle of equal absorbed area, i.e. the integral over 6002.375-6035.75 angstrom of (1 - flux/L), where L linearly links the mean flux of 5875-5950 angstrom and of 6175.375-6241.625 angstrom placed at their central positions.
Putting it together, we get -1.2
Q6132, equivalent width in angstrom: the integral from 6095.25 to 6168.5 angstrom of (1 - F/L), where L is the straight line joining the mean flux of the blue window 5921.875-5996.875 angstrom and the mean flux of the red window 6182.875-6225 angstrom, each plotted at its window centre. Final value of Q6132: 0.1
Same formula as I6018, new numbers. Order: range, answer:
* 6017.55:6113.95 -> 13.1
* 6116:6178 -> 12.9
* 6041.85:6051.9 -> 13.6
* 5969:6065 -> 13.1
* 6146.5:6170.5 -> 13.4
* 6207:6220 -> 13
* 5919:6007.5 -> 12.8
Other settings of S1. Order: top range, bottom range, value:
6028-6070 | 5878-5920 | 1.11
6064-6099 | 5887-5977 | 1.07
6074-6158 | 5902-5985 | 1.07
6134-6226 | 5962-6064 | 1.06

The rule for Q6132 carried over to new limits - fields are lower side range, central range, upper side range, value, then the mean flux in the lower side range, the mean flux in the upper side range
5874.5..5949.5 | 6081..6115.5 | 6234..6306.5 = -0.3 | 12.7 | 13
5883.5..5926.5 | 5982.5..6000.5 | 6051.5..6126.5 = -0.3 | 12.5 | 13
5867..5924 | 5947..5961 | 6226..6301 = -0.6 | 12.5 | 12.9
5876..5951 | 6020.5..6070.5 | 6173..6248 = -1.5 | 12.7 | 13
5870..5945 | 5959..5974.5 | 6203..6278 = 0.3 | 12.7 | 12.9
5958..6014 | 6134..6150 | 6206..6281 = 0.3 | 12.8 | 12.9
